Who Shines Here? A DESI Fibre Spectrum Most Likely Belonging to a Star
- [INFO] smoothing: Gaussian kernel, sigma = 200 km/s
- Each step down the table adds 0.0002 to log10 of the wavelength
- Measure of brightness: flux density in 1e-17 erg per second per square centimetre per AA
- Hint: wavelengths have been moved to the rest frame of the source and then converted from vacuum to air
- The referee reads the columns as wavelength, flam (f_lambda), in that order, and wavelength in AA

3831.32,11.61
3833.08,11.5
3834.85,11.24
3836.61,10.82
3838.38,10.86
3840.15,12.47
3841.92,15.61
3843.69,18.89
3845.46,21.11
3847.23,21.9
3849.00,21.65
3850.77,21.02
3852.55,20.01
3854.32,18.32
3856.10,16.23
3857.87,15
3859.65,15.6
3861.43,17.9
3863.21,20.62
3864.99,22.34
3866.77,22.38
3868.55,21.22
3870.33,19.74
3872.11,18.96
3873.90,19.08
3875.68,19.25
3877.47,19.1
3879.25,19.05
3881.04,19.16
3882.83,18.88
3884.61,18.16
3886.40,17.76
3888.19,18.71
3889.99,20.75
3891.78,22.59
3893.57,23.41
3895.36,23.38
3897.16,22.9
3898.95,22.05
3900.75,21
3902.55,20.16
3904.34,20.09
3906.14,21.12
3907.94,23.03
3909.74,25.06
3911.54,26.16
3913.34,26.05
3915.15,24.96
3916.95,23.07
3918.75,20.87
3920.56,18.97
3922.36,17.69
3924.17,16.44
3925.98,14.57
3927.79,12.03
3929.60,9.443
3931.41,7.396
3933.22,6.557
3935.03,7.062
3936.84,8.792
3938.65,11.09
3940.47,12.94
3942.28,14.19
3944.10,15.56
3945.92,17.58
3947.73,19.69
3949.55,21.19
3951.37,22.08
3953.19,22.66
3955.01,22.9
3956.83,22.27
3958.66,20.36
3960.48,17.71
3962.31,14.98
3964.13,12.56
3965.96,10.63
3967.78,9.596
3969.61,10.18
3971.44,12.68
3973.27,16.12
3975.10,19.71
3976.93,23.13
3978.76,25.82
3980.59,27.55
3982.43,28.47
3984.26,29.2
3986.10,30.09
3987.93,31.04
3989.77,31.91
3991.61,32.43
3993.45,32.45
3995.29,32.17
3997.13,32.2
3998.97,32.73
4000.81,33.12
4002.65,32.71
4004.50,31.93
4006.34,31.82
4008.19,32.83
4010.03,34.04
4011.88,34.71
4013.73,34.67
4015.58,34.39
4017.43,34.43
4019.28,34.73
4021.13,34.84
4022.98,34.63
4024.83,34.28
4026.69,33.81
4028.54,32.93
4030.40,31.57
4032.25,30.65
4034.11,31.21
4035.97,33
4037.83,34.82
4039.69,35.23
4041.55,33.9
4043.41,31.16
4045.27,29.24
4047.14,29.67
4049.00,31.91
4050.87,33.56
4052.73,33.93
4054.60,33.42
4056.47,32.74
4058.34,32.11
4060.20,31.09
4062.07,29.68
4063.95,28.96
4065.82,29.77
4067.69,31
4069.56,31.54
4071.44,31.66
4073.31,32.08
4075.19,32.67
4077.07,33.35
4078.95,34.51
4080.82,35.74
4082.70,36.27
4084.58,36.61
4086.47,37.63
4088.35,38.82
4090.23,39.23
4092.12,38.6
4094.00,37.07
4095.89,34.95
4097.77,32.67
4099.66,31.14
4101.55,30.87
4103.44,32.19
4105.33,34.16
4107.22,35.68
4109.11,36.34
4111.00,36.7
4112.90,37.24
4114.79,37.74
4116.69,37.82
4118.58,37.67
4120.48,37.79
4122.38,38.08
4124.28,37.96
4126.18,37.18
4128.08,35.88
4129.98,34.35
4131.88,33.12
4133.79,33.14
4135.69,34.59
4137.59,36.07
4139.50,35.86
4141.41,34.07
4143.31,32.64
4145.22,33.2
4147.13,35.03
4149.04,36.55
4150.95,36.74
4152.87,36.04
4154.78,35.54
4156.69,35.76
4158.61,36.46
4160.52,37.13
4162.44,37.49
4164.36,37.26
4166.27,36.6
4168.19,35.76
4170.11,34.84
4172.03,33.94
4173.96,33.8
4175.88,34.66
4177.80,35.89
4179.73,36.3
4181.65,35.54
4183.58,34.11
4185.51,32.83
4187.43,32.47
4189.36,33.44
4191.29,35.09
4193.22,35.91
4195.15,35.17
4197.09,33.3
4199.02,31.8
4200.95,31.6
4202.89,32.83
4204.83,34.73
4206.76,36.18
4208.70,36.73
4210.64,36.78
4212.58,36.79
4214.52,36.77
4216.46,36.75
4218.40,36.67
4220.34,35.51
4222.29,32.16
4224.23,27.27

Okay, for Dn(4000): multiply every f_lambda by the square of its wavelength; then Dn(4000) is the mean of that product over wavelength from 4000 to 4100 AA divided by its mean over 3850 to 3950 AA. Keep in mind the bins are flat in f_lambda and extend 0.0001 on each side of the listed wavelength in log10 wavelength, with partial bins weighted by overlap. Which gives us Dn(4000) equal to 2.0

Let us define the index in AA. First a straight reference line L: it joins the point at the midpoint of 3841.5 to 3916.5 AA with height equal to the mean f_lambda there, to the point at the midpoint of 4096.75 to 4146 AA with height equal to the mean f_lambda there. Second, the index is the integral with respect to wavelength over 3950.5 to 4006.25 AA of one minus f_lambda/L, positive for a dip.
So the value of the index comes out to 5.3 AA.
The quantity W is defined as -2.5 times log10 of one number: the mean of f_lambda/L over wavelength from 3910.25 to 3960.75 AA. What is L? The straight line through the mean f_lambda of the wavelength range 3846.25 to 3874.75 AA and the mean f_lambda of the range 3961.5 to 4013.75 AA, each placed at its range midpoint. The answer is 0.33 mag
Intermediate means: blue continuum 19.5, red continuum 26.2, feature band 17.2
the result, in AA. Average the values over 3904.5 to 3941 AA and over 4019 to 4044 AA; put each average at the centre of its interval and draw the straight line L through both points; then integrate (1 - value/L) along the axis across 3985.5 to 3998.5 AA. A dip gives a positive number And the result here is -2.1 AA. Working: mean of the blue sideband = 16.8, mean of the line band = 31.8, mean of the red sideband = 33.3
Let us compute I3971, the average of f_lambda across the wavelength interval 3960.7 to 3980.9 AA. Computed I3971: 16.4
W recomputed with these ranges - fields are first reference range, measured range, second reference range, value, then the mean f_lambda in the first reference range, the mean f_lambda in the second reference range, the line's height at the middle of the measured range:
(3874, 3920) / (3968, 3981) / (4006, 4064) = 0.449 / 21.4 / 32.9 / 27.9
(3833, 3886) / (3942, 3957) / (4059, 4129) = 0.226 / 18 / 34.8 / 24.5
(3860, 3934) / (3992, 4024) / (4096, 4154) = -0.223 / 19.5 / 35.3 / 27.2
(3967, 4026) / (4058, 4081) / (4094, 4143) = 0.038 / 29.2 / 35.3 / 32.9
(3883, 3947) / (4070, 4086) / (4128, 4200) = -0.172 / 18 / 34.9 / 29.1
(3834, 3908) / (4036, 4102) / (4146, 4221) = -0.139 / 19.1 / 35.3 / 29.4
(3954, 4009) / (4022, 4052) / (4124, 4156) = -0.153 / 24.7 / 35.1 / 28.4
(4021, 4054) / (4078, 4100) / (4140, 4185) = -0.074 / 32.8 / 35.4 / 33.9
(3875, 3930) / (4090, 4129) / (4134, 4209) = -0.142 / 20.3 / 34.9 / 31.6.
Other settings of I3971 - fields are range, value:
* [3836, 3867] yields 17.9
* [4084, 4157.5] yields 35.7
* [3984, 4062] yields 32.7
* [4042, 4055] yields 31.9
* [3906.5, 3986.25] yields 18.1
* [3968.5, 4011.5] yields 28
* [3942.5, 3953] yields 19.1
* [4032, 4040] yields 33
